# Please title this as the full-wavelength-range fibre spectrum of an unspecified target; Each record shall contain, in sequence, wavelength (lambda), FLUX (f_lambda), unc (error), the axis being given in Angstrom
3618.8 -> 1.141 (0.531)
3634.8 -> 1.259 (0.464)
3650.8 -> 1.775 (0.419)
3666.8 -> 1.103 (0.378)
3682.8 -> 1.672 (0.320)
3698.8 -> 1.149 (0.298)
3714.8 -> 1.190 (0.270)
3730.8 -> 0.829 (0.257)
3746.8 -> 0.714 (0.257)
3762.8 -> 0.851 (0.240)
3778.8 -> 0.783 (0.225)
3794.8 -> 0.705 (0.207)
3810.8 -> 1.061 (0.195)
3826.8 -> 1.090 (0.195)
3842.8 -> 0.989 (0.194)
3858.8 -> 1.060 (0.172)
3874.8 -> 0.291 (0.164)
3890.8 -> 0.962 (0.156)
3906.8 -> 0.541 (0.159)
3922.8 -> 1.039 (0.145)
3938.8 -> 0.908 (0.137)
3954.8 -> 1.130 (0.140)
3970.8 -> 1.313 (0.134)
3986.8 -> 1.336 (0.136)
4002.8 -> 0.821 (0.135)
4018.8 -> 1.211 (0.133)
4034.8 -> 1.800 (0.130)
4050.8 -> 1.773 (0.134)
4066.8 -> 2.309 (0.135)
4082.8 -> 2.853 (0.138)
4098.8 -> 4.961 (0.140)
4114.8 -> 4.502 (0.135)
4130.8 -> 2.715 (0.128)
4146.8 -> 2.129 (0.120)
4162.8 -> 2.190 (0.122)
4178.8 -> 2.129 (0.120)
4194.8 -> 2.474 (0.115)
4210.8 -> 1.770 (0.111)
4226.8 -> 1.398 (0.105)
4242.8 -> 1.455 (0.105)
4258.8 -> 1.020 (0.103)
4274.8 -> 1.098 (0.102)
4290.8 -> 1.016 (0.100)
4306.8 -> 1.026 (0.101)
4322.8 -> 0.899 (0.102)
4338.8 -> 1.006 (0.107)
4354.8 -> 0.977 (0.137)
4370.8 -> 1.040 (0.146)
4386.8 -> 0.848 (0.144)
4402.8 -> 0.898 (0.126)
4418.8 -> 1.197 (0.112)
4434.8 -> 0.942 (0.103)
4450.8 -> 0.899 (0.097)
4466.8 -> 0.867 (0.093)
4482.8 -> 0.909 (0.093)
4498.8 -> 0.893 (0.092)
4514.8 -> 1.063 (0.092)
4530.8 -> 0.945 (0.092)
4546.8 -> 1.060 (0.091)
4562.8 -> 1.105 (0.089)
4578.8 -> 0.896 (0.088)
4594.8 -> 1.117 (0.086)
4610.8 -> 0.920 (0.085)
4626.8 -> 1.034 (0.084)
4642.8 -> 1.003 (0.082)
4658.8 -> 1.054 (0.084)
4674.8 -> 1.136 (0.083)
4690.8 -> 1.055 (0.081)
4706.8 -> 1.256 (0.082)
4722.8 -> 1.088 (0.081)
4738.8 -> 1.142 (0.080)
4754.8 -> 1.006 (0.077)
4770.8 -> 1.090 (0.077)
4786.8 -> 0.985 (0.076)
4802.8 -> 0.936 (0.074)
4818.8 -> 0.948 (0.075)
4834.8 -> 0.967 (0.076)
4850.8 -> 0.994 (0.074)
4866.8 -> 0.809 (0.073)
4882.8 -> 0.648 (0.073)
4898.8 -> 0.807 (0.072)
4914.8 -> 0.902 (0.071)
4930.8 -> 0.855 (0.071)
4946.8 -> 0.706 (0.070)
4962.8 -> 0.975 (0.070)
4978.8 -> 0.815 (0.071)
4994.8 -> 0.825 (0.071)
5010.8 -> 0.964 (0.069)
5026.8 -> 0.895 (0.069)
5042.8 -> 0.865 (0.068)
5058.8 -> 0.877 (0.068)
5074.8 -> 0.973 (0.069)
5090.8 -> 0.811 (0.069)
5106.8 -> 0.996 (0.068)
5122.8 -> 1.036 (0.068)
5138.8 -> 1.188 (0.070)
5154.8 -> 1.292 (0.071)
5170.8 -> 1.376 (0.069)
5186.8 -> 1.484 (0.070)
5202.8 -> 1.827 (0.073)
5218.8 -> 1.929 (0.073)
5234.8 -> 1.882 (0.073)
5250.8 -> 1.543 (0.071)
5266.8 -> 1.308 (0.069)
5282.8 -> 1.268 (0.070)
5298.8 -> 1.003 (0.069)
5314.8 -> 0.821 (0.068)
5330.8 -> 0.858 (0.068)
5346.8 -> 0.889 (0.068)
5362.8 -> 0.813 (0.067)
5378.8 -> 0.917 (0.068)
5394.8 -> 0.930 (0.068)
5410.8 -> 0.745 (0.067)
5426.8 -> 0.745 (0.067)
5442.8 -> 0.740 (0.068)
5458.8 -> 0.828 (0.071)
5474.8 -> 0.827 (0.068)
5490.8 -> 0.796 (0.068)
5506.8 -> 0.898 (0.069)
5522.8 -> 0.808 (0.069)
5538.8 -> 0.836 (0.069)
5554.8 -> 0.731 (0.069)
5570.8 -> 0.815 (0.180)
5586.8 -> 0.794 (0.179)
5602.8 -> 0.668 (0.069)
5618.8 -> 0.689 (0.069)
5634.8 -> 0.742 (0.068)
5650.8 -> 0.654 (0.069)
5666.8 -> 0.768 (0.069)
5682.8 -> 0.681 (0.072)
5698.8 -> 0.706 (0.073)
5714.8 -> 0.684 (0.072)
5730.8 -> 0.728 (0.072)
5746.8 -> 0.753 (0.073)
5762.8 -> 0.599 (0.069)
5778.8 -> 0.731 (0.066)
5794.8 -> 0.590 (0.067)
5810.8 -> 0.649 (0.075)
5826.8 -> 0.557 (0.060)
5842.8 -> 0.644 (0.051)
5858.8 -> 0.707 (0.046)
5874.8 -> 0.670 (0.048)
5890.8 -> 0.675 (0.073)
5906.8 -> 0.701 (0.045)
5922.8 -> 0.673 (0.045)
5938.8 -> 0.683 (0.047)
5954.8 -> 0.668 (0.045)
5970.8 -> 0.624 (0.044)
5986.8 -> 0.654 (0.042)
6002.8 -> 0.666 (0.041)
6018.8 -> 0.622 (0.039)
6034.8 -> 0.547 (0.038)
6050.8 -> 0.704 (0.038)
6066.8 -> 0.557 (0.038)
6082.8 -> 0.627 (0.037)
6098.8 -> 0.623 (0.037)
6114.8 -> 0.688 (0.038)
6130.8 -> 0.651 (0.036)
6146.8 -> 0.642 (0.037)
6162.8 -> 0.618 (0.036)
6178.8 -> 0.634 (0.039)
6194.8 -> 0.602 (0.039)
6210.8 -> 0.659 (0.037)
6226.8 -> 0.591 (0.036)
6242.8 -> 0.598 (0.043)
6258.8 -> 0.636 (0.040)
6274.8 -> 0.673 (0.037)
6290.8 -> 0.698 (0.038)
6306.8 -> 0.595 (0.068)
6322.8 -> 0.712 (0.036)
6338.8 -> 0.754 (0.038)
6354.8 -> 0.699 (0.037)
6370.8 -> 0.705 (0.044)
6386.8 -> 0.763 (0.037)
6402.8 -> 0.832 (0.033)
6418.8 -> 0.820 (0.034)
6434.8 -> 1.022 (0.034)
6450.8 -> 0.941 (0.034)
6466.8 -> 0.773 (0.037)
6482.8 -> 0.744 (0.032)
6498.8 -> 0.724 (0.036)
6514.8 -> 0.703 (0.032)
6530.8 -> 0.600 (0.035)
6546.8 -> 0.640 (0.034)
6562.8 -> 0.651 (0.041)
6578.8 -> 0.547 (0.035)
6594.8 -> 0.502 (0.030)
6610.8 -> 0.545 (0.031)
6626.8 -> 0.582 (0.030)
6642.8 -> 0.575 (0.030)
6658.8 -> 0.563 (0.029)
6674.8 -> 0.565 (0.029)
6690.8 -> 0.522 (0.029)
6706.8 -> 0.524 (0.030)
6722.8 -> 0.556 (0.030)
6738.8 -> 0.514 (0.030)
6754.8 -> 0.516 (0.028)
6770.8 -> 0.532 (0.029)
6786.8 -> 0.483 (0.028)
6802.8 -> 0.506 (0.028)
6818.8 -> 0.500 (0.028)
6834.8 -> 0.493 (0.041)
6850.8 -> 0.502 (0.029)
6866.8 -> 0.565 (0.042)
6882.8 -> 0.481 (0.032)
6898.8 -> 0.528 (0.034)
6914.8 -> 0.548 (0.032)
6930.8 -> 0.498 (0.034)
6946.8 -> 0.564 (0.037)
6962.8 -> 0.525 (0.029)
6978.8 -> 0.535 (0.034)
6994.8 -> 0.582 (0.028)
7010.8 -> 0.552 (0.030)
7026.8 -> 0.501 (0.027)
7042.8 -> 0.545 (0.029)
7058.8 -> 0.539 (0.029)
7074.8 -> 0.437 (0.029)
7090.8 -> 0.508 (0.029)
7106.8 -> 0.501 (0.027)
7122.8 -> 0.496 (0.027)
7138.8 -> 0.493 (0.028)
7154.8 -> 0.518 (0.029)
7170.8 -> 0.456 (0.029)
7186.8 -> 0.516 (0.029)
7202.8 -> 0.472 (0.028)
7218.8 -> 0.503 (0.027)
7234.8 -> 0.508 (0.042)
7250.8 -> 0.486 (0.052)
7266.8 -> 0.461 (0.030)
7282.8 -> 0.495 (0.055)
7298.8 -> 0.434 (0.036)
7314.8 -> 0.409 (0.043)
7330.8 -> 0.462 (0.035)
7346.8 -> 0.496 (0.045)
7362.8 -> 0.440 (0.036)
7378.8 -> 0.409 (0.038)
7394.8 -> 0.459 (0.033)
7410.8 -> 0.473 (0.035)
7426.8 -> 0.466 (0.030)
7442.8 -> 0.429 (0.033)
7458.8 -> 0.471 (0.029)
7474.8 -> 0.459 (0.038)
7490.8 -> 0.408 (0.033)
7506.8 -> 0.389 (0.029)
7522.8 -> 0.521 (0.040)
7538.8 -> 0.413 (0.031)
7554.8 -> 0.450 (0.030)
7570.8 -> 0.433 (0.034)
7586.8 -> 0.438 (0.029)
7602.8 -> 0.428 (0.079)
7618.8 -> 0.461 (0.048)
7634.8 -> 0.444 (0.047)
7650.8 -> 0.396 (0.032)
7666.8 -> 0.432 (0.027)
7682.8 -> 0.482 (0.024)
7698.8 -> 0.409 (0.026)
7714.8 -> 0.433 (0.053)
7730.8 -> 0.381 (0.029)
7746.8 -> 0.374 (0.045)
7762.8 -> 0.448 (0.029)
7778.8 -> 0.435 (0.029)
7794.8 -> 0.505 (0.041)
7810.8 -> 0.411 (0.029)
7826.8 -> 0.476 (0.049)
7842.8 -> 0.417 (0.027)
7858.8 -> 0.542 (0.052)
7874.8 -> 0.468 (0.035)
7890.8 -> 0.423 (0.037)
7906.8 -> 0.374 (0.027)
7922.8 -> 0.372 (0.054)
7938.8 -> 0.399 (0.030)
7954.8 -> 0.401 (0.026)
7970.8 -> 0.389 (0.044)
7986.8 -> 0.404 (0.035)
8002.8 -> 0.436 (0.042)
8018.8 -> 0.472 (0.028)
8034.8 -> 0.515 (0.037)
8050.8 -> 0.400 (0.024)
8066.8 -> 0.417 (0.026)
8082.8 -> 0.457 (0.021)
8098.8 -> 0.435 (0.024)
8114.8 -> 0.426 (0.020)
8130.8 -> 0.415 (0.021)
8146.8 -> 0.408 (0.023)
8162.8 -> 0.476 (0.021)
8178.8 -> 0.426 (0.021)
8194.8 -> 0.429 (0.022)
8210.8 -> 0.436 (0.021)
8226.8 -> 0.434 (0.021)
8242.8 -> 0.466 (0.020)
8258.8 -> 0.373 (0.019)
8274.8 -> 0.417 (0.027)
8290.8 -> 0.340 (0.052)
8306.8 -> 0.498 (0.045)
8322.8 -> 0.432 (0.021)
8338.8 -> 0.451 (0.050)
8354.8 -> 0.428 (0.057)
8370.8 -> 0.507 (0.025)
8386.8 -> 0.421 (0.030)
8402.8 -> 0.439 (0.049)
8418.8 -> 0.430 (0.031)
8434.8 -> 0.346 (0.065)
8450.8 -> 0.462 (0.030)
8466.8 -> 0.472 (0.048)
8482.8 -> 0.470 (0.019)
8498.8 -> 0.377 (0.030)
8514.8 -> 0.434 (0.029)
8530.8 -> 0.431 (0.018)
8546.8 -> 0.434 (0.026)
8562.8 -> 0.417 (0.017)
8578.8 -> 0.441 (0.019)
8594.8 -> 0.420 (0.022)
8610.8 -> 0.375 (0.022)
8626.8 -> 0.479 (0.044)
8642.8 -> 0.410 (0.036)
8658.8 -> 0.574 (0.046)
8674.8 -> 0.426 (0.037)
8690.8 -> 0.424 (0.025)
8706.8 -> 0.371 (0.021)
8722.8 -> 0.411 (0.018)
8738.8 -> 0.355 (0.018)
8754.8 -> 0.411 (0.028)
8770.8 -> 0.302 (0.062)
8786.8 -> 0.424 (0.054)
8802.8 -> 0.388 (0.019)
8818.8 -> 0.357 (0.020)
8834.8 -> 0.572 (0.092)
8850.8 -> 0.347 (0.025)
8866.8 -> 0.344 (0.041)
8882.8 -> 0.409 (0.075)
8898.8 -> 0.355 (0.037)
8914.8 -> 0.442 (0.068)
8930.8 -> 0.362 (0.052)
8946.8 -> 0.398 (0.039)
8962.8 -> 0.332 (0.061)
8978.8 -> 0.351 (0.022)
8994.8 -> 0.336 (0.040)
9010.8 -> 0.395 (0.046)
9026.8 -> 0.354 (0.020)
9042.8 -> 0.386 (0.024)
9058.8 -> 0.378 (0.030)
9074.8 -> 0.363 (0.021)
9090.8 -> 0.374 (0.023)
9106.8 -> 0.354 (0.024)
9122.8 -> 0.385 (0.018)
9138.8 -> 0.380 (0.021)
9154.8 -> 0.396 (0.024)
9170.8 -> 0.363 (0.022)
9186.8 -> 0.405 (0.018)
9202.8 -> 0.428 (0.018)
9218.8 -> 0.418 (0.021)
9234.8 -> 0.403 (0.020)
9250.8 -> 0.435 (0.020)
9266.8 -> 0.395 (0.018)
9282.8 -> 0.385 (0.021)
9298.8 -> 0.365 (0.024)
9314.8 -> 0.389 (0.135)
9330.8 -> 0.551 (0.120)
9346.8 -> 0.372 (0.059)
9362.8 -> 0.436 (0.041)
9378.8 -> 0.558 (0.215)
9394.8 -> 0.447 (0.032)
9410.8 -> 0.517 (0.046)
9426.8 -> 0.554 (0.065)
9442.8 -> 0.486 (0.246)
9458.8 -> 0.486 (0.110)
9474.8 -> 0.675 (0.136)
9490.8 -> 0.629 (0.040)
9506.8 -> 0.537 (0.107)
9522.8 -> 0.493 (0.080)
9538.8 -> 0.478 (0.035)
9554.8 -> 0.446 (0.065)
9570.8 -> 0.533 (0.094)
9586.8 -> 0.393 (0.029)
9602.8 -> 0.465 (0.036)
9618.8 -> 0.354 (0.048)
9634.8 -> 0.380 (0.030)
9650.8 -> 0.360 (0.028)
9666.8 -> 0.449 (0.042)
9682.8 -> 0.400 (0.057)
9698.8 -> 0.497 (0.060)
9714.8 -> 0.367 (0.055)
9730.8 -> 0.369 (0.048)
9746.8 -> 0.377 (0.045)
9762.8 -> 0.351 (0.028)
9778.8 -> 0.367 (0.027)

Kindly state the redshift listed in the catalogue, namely 2.374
